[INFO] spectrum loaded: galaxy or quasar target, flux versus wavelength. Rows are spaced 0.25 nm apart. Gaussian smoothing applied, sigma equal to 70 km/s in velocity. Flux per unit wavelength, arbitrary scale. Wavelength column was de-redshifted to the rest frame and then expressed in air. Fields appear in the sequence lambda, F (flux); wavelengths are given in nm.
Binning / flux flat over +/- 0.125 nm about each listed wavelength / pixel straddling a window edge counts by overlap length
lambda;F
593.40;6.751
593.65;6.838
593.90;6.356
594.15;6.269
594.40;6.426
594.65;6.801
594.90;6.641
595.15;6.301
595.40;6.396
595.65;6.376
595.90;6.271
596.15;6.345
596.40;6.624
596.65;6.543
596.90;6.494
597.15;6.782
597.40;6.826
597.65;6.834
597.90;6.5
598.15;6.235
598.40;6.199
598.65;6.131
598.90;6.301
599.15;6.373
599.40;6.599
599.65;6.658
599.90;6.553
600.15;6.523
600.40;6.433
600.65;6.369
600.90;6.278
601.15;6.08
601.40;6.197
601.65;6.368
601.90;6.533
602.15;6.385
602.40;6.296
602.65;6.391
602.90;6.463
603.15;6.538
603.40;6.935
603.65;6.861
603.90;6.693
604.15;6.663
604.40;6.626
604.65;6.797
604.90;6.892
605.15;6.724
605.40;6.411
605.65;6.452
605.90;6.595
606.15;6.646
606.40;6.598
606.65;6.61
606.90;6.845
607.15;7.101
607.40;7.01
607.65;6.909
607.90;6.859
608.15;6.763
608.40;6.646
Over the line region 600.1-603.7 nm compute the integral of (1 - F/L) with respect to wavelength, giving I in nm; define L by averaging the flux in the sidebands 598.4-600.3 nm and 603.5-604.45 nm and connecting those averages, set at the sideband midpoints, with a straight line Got 0.09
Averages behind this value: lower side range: 6.43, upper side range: 6.72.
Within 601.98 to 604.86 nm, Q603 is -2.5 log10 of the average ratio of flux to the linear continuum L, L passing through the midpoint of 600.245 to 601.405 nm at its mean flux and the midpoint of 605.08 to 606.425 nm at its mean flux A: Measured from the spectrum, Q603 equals -0.03 mag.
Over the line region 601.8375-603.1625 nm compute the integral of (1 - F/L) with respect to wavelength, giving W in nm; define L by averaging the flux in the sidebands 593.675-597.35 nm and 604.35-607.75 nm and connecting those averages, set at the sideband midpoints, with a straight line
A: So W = 0.05 nm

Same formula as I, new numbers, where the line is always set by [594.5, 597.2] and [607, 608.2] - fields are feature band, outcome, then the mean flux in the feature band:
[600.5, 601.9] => 0.09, 6.29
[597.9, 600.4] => 0.08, 6.4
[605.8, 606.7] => 0.04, 6.61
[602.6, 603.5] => 0.02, 6.59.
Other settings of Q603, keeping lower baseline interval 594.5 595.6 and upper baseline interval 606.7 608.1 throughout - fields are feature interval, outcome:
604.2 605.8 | 0.031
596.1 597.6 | -0.008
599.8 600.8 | 0.037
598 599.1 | 0.068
